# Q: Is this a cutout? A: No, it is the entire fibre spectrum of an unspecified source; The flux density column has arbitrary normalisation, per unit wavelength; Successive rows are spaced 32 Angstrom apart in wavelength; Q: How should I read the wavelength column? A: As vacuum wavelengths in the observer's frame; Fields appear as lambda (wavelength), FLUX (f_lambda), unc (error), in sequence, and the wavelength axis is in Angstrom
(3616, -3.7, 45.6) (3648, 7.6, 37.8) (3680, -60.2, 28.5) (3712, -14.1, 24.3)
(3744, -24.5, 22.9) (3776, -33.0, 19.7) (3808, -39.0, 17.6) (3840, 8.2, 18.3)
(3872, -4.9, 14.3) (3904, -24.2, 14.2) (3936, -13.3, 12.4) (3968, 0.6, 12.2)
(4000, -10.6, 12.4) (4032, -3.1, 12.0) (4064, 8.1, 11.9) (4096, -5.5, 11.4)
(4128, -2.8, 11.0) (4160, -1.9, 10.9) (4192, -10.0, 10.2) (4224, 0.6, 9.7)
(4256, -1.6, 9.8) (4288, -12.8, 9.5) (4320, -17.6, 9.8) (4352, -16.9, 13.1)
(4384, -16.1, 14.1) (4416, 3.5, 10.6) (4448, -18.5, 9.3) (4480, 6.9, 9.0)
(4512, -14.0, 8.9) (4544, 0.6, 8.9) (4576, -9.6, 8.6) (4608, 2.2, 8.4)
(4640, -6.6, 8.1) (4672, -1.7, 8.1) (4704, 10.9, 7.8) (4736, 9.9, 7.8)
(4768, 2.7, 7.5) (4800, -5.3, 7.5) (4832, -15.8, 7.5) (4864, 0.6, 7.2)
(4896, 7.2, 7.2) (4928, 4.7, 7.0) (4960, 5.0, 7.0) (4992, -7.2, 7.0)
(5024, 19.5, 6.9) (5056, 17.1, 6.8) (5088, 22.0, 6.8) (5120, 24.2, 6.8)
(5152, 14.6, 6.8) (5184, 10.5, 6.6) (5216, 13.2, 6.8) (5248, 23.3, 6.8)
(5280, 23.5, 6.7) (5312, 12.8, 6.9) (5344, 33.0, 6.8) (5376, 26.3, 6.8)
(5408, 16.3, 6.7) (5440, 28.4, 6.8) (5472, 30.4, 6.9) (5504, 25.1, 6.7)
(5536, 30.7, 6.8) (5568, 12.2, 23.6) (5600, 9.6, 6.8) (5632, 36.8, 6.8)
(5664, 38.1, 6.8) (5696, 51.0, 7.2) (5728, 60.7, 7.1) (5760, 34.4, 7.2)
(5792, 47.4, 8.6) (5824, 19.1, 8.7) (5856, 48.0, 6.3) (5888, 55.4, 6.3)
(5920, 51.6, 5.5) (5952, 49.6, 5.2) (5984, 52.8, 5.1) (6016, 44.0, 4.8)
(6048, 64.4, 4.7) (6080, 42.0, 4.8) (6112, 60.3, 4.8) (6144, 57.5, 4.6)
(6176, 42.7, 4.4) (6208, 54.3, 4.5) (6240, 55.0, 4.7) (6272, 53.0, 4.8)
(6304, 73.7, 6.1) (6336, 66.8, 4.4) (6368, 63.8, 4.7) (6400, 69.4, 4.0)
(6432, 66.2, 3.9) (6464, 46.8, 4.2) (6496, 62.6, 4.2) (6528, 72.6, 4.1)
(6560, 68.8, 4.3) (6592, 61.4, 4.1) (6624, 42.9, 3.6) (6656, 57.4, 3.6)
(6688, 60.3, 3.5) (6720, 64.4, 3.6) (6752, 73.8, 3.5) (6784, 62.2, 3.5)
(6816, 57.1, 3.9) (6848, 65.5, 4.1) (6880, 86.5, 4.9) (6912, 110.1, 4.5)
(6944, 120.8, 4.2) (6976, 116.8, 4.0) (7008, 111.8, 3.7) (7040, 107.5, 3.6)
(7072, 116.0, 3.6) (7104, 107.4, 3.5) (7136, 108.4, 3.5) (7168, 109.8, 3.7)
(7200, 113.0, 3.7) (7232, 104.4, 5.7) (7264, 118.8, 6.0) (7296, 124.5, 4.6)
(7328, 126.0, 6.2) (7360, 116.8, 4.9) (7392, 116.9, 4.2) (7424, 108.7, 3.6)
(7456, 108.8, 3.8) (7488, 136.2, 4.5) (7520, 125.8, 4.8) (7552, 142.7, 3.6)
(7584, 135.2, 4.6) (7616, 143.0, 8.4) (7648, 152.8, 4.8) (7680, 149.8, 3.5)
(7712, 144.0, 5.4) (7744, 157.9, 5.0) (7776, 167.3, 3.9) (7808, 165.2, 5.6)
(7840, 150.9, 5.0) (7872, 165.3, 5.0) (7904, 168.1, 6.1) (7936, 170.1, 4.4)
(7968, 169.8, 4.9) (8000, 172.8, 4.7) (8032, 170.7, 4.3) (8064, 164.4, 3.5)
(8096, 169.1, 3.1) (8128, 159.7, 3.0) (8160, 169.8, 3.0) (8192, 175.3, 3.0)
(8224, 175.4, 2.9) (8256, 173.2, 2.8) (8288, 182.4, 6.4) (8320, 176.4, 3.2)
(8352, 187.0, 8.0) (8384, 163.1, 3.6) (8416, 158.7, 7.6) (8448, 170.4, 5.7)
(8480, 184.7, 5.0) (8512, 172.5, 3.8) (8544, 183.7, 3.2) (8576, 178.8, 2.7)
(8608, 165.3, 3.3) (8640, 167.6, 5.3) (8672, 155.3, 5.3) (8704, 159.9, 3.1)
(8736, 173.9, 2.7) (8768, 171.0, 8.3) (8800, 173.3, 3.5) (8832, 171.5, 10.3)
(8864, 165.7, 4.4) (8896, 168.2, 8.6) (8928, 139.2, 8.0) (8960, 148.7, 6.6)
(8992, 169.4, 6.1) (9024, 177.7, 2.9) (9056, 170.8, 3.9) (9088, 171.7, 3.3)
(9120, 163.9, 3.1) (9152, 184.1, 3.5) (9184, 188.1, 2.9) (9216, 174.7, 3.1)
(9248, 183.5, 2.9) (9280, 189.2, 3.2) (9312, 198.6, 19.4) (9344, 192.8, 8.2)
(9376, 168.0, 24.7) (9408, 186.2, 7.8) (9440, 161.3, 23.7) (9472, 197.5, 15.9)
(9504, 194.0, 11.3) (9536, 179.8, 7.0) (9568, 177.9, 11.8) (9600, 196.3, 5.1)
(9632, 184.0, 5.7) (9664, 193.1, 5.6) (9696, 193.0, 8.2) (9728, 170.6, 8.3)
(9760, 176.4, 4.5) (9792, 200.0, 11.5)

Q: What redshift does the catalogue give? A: 0.728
